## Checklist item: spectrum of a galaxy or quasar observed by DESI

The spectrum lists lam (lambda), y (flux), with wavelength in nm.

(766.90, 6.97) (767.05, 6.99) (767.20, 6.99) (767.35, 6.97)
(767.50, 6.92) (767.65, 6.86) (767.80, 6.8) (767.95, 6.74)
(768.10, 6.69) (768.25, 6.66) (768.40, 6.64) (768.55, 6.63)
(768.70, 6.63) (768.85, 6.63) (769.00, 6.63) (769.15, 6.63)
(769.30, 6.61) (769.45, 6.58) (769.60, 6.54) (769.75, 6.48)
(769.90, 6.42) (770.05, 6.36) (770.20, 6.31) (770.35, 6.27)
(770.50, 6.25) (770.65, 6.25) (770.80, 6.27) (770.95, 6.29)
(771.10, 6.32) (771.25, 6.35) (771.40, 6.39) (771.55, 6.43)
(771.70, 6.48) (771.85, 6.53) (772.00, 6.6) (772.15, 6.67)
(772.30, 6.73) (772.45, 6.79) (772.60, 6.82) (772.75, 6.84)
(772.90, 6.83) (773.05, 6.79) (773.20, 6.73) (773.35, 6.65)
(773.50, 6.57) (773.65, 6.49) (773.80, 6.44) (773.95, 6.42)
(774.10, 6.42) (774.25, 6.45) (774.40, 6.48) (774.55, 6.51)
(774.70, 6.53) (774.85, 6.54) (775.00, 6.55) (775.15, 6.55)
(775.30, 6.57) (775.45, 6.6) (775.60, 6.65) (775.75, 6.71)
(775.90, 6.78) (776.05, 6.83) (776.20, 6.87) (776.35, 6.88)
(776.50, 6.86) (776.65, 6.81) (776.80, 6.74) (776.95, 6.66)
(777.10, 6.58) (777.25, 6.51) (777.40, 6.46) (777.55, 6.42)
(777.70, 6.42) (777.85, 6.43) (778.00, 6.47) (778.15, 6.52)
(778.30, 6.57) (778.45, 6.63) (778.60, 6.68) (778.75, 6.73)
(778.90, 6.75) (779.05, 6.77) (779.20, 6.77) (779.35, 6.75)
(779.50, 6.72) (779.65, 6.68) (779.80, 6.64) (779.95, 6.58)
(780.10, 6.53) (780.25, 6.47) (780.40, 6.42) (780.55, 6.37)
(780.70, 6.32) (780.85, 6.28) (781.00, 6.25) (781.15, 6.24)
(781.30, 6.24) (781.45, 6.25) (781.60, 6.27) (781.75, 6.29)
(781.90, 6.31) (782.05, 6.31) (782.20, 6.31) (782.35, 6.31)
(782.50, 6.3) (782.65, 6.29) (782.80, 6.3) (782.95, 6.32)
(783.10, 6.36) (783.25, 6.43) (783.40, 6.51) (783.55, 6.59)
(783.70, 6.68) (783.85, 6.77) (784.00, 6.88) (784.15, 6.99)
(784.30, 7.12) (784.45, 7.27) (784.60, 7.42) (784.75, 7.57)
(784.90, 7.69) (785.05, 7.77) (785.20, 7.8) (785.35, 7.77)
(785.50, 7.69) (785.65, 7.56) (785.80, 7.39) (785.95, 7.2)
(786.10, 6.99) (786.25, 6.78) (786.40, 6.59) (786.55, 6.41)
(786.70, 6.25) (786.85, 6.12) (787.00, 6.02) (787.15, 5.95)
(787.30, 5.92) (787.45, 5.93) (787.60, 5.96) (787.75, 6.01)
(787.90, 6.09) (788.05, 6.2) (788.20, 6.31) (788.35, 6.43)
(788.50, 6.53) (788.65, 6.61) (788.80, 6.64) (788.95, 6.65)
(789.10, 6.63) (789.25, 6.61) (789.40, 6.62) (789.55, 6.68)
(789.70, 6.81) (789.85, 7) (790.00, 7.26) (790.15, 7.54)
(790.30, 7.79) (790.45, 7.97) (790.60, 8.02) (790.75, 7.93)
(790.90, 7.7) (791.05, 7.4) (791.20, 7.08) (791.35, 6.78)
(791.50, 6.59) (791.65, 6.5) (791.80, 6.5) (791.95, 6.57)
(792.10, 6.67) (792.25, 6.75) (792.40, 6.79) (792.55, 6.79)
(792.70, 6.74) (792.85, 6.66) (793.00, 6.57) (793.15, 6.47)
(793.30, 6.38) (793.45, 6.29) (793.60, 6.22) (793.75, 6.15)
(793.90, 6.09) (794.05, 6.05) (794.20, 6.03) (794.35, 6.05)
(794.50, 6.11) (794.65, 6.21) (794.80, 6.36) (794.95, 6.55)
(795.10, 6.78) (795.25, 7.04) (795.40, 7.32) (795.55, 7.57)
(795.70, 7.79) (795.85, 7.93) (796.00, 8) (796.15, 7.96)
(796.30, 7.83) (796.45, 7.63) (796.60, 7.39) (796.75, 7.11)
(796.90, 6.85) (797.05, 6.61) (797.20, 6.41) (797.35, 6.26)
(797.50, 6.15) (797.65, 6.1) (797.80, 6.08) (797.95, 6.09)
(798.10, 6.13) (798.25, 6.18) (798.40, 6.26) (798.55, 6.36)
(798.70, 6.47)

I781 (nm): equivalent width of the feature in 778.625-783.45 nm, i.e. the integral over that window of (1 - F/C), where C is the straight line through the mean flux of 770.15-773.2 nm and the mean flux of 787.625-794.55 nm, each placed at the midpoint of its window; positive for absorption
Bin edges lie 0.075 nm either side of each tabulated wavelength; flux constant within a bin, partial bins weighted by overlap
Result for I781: 0.12 nm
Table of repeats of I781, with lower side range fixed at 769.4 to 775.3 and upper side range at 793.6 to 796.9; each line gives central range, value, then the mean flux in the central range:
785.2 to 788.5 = 0.096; 6.58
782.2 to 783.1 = 0.053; 6.31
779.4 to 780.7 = 0.022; 6.54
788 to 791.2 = -0.091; 7.02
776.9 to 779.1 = 0.015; 6.57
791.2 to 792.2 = 0.033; 6.64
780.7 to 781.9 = 0.073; 6.27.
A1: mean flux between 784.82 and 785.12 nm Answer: 7.73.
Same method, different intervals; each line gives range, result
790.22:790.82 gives 7.92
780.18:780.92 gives 6.37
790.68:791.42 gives 7.38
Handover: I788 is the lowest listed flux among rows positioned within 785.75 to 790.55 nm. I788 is 5.92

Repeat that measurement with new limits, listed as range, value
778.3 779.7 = 6.63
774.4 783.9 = 6.24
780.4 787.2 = 5.95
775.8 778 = 6.42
